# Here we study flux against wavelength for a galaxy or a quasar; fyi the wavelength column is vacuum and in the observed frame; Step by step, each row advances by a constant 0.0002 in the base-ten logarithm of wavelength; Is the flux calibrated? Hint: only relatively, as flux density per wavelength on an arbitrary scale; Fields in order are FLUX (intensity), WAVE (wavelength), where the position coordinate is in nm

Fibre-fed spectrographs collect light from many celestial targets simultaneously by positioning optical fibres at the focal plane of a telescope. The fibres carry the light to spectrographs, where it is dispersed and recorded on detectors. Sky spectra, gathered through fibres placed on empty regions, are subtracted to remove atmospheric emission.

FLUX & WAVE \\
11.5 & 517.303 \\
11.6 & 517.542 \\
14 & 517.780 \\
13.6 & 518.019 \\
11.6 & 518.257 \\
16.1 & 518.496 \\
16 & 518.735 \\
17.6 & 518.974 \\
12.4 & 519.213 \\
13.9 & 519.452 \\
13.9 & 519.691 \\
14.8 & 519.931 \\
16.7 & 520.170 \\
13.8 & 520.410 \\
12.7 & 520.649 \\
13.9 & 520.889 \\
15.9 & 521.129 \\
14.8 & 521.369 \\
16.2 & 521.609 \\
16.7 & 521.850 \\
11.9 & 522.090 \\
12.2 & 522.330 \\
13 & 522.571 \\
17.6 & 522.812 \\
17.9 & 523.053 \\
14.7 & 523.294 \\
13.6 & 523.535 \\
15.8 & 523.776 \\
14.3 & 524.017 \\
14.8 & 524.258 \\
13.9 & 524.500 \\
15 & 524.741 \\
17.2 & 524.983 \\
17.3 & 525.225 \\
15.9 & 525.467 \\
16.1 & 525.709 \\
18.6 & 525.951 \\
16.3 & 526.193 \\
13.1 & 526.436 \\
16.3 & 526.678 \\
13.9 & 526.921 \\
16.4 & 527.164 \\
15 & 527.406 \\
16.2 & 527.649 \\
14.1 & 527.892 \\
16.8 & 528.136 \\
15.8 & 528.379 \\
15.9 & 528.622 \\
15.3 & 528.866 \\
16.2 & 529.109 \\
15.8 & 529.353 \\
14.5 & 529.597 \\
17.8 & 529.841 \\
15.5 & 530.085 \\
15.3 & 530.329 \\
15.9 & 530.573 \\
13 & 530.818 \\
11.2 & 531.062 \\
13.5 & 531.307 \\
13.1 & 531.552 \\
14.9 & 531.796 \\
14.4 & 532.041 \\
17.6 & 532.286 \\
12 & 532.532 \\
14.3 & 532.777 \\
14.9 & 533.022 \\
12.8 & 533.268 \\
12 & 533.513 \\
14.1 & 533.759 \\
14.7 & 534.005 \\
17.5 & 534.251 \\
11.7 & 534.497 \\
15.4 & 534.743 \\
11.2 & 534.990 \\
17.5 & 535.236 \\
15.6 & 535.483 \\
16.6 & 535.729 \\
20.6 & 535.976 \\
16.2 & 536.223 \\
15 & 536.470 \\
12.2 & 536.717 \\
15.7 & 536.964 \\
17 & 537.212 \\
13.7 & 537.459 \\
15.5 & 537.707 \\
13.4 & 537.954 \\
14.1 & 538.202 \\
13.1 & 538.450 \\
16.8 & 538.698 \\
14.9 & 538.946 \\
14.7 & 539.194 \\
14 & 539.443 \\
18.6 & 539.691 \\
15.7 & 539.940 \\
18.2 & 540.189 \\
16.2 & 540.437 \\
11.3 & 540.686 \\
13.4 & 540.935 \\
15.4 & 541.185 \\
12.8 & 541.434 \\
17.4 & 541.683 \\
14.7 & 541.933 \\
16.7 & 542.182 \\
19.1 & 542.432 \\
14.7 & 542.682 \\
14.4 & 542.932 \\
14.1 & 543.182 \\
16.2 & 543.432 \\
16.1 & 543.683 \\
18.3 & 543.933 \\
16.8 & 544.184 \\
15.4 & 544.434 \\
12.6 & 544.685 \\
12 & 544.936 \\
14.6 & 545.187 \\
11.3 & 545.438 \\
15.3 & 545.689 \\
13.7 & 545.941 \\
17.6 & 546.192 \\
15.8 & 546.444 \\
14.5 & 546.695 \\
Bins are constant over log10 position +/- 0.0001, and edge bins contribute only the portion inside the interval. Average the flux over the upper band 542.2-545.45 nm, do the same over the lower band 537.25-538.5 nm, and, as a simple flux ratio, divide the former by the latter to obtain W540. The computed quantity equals 1.07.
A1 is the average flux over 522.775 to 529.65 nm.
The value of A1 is 15.7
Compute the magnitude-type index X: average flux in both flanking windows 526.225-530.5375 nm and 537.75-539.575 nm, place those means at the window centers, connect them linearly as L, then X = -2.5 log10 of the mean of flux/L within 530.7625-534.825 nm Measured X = 0.09 mag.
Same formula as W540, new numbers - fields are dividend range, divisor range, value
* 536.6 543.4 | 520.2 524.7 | 1.03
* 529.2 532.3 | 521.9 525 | 1.00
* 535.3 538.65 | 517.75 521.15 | 1.06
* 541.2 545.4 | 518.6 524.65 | 1.04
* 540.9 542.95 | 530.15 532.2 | 1.11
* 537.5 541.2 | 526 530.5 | 0.96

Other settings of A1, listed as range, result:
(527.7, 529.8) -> 15.7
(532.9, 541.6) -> 14.9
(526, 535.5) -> 14.8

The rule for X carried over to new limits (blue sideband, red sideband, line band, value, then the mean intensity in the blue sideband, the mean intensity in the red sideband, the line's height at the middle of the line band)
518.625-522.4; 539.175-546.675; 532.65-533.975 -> 0.10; 14.6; 15.2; 15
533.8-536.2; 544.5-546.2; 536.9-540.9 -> -0.02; 15.6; 13.7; 14.9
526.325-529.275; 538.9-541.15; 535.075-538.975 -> -0.01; 15.4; 15.2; 15.3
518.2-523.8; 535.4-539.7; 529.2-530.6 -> -0.05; 14.8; 15.3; 15.1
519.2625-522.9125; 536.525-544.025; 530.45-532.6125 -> 0.07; 14.5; 15.3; 14.9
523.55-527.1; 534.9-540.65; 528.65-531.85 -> 0.05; 15.6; 15.5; 15.5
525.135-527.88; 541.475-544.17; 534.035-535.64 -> 0.08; 15.8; 16.1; 16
